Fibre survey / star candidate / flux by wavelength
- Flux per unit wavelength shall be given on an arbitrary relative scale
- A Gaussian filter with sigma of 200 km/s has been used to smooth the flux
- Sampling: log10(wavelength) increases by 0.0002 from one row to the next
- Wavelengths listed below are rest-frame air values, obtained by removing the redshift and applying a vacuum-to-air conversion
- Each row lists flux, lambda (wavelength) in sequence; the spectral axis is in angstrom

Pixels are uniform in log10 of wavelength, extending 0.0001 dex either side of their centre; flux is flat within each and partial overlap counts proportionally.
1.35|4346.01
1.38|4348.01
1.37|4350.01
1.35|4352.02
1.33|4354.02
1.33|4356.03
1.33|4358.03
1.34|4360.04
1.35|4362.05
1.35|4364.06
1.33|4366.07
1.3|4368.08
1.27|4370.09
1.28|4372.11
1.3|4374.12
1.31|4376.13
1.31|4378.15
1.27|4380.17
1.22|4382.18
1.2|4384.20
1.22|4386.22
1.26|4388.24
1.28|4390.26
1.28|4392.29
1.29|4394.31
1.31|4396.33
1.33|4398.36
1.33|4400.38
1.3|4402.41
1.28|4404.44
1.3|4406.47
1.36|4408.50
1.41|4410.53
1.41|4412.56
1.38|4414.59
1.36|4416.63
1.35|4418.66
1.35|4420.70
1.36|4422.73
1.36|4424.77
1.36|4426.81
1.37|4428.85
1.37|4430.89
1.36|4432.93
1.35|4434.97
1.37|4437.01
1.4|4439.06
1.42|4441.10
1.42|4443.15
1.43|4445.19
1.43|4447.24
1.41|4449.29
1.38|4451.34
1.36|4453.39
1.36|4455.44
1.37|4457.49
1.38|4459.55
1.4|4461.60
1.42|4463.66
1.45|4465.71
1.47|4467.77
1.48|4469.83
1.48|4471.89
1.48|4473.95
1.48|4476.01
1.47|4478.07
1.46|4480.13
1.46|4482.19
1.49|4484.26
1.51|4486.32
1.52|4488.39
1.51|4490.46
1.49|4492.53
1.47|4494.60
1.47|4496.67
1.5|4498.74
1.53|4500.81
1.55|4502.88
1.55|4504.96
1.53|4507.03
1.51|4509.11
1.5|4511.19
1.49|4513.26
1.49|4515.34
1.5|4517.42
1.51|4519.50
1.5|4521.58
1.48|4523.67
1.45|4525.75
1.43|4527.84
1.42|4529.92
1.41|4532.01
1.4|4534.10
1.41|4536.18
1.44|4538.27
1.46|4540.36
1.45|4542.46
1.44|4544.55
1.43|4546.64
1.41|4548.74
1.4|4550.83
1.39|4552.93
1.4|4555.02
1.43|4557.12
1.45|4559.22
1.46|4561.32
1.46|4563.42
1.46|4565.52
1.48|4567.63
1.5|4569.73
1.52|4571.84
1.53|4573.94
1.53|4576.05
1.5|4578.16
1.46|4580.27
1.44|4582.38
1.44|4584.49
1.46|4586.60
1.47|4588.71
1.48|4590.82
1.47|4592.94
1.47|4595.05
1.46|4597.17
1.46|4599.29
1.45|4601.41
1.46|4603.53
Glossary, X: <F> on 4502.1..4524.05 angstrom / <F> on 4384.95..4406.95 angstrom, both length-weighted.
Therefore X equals 1.17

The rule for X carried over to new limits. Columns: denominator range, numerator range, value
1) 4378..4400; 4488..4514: 1.19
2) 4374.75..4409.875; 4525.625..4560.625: 1.11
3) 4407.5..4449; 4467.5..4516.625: 1.08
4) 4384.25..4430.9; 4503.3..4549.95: 1.10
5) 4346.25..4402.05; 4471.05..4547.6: 1.13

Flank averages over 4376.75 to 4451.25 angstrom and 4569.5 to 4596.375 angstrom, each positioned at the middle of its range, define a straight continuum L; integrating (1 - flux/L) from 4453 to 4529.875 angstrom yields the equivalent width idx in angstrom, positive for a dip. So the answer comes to -3.75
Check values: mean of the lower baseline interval 1.34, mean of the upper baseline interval 1.48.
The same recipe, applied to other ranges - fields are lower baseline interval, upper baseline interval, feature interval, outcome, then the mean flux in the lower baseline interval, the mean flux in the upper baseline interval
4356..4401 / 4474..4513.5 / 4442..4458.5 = 0.31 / 1.29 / 1.5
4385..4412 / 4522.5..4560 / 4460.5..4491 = -2.22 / 1.3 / 1.43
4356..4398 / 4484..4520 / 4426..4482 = 0.44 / 1.29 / 1.51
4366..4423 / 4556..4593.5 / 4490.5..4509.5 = -1.43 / 1.31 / 1.47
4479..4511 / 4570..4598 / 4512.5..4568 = 1.70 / 1.5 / 1.48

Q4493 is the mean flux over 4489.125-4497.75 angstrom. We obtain 1.49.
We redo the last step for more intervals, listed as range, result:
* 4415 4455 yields 1.38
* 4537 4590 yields 1.46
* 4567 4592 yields 1.48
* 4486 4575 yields 1.47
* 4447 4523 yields 1.47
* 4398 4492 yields 1.4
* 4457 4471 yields 1.43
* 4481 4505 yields 1.5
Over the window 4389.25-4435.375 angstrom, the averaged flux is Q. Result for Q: 1.34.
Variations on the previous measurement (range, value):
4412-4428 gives 1.36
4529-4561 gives 1.42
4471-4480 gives 1.48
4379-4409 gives 1.28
